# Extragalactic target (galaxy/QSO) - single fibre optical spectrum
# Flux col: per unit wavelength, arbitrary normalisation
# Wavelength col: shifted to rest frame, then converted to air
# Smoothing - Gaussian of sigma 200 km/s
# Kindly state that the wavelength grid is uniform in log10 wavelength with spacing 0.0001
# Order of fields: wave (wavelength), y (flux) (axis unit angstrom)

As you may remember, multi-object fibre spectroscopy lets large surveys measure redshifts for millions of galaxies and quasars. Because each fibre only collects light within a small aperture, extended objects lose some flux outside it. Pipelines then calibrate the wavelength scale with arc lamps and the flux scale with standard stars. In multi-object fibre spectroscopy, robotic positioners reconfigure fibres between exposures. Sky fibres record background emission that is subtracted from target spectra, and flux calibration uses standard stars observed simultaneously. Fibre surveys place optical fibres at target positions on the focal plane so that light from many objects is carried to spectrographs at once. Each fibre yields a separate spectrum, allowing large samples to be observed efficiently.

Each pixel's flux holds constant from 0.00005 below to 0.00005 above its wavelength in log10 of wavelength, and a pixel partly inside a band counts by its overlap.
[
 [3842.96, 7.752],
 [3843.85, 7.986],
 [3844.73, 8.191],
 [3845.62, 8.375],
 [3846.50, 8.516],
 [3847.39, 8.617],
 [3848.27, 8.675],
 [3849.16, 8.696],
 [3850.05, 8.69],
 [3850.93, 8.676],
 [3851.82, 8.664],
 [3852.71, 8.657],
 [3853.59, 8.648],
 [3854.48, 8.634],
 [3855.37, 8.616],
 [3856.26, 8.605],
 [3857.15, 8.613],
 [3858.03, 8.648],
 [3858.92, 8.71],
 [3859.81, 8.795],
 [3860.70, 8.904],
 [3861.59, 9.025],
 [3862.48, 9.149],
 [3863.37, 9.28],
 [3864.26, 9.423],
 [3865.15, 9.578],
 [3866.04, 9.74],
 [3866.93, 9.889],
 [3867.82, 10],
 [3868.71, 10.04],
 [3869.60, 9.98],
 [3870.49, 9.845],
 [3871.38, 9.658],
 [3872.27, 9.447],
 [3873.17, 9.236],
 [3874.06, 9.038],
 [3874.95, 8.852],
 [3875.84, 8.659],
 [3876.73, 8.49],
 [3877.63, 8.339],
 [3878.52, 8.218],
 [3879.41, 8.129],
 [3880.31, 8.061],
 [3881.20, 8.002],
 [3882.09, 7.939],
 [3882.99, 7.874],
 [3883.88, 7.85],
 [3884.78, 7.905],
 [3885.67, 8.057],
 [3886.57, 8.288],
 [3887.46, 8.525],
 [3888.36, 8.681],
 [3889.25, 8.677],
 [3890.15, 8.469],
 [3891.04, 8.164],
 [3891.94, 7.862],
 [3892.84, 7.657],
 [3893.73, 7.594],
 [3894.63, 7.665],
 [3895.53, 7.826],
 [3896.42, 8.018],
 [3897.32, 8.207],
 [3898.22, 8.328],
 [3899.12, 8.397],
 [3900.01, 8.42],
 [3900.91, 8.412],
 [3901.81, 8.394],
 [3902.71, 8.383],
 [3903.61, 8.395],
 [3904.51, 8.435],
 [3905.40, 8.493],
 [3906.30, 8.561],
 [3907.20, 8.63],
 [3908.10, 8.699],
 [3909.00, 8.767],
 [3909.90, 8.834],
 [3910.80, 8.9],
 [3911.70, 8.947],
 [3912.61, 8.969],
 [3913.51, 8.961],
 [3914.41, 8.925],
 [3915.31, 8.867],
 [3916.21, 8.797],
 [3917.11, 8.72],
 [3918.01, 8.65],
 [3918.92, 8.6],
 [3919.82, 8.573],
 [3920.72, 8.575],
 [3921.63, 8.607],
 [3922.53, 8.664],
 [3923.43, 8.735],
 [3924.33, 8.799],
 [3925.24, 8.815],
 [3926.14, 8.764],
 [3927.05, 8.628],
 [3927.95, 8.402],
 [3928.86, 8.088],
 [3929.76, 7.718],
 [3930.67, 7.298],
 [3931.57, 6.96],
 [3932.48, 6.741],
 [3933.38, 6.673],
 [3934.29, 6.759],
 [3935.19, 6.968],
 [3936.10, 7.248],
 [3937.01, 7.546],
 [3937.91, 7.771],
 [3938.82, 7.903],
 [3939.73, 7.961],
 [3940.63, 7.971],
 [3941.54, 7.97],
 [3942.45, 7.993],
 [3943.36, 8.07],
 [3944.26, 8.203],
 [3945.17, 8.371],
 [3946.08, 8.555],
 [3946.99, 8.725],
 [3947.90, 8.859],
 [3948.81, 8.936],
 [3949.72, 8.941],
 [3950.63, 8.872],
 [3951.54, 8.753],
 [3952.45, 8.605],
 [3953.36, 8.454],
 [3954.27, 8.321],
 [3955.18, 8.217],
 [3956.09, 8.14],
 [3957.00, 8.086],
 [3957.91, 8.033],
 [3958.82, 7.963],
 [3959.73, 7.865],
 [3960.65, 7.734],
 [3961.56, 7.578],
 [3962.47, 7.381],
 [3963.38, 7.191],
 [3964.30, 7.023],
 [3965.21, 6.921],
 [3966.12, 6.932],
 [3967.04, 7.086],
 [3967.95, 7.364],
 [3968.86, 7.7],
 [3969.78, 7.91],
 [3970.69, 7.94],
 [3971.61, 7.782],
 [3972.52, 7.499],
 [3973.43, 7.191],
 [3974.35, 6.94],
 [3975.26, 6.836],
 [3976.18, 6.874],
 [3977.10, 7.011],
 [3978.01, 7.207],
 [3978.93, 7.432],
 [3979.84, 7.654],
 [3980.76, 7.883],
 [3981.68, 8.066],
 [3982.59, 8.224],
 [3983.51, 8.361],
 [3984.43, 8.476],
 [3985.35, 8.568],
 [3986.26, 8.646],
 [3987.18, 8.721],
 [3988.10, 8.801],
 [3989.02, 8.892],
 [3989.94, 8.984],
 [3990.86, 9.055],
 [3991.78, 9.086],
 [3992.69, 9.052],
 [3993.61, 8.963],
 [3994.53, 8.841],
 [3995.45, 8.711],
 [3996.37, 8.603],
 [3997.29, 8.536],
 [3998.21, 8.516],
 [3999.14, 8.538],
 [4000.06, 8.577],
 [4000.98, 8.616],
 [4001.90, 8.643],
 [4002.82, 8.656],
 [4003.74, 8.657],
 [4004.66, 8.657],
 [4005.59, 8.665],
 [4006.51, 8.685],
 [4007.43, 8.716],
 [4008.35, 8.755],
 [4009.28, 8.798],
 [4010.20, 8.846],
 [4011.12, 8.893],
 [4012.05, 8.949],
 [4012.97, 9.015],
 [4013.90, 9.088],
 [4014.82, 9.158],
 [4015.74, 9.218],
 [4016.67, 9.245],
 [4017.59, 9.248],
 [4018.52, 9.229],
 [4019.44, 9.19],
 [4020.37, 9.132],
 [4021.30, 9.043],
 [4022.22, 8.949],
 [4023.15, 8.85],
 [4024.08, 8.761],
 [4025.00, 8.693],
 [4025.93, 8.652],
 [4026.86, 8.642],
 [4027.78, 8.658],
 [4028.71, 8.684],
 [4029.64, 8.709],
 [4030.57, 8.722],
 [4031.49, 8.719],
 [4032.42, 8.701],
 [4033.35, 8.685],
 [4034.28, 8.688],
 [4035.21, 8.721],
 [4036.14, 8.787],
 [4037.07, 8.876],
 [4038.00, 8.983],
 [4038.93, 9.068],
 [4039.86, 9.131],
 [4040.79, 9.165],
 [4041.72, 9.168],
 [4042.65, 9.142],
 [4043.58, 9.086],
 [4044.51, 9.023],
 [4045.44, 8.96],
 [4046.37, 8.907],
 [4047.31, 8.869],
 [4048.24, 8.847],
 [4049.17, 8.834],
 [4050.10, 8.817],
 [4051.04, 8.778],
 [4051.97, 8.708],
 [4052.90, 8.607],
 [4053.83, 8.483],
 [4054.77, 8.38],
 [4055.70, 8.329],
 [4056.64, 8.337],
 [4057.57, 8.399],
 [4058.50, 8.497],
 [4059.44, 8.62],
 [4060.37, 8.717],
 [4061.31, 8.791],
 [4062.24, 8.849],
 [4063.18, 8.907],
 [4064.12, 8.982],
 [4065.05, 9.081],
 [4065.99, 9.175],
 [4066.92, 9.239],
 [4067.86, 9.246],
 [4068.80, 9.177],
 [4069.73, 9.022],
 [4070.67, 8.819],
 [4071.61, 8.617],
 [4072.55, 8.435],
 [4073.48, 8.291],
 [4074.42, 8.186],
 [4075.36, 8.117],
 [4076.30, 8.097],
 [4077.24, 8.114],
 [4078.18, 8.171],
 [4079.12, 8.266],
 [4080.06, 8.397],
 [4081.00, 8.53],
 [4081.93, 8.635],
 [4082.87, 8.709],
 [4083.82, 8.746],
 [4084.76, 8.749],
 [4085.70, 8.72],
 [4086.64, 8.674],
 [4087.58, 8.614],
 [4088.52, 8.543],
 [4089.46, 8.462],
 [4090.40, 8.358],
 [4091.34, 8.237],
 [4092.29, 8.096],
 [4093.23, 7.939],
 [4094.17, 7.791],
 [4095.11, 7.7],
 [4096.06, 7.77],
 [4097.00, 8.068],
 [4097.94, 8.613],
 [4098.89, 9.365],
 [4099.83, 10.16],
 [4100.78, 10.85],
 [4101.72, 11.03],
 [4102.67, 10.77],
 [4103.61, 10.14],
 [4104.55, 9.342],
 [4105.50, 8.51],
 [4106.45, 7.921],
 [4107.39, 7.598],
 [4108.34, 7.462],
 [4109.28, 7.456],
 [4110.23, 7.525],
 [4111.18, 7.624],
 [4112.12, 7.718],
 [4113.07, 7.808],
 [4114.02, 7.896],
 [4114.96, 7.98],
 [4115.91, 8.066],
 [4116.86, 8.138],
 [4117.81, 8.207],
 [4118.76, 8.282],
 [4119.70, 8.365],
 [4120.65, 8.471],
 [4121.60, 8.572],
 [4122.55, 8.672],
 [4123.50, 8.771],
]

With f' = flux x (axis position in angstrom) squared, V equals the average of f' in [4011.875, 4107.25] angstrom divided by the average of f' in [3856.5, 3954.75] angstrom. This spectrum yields 1.12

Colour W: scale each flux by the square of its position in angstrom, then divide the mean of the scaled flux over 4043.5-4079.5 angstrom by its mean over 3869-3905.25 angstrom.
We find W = 1.13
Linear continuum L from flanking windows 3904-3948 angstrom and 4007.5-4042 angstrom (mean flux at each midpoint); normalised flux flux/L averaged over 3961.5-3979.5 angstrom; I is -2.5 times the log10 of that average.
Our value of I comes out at 0.17 mag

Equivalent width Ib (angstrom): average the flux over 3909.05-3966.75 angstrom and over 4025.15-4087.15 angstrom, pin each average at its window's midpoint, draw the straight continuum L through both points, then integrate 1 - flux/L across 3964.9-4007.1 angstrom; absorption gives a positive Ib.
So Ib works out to 1.2 angstrom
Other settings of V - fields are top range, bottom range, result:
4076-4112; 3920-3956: 1.14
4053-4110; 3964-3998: 1.14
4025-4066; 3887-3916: 1.12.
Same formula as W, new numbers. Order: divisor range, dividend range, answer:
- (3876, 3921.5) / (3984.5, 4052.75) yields 1.12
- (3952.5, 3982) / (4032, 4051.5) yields 1.22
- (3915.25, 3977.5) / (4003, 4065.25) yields 1.16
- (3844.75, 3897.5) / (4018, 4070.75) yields 1.12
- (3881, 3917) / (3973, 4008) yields 1.04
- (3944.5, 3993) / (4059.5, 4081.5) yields 1.13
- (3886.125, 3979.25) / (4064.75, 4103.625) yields 1.17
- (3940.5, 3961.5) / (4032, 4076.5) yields 1.11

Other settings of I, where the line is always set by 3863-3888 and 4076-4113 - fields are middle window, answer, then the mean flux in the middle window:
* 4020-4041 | -0.023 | 8.82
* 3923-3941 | 0.131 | 7.79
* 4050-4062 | 0.004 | 8.57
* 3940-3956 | 0.039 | 8.45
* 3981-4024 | -0.015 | 8.8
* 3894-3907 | 0.070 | 8.28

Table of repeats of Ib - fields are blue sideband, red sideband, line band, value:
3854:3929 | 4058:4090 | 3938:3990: 4.1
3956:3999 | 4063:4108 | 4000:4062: -3.6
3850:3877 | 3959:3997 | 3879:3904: 1.9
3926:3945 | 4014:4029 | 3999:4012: 0.0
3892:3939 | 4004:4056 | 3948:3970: 1.4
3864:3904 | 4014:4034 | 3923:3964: 3.2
